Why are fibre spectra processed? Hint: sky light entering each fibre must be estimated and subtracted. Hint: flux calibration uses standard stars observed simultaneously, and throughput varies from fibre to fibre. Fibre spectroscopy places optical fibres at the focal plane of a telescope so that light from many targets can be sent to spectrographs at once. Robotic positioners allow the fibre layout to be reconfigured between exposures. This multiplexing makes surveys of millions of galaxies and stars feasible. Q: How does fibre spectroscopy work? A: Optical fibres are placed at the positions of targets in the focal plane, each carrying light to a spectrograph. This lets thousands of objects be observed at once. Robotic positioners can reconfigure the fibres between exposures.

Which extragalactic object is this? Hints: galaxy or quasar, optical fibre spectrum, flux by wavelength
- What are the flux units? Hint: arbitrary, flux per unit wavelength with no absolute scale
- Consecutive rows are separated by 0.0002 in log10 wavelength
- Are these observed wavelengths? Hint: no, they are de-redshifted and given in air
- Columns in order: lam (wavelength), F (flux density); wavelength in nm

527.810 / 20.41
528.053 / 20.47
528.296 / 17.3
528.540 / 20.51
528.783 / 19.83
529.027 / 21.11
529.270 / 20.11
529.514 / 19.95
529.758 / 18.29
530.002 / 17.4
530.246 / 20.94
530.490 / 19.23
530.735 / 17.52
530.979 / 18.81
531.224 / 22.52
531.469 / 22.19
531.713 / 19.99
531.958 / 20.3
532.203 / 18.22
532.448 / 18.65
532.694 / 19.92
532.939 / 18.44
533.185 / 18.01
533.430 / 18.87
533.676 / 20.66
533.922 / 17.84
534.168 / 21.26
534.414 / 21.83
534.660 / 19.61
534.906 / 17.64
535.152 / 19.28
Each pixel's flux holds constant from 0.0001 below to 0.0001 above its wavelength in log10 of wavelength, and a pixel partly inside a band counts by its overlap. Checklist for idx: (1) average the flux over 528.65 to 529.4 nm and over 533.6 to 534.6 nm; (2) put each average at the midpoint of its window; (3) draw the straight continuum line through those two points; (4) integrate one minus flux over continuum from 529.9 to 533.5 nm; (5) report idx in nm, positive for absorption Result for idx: 0.16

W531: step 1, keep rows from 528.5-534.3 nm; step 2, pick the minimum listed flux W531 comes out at 17.4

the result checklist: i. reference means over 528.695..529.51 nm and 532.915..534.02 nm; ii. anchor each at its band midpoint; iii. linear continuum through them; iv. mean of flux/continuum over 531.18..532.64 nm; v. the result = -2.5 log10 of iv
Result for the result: -0.045 mag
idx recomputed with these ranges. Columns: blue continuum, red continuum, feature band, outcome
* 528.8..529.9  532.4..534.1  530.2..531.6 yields -0.05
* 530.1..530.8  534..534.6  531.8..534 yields 0.15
